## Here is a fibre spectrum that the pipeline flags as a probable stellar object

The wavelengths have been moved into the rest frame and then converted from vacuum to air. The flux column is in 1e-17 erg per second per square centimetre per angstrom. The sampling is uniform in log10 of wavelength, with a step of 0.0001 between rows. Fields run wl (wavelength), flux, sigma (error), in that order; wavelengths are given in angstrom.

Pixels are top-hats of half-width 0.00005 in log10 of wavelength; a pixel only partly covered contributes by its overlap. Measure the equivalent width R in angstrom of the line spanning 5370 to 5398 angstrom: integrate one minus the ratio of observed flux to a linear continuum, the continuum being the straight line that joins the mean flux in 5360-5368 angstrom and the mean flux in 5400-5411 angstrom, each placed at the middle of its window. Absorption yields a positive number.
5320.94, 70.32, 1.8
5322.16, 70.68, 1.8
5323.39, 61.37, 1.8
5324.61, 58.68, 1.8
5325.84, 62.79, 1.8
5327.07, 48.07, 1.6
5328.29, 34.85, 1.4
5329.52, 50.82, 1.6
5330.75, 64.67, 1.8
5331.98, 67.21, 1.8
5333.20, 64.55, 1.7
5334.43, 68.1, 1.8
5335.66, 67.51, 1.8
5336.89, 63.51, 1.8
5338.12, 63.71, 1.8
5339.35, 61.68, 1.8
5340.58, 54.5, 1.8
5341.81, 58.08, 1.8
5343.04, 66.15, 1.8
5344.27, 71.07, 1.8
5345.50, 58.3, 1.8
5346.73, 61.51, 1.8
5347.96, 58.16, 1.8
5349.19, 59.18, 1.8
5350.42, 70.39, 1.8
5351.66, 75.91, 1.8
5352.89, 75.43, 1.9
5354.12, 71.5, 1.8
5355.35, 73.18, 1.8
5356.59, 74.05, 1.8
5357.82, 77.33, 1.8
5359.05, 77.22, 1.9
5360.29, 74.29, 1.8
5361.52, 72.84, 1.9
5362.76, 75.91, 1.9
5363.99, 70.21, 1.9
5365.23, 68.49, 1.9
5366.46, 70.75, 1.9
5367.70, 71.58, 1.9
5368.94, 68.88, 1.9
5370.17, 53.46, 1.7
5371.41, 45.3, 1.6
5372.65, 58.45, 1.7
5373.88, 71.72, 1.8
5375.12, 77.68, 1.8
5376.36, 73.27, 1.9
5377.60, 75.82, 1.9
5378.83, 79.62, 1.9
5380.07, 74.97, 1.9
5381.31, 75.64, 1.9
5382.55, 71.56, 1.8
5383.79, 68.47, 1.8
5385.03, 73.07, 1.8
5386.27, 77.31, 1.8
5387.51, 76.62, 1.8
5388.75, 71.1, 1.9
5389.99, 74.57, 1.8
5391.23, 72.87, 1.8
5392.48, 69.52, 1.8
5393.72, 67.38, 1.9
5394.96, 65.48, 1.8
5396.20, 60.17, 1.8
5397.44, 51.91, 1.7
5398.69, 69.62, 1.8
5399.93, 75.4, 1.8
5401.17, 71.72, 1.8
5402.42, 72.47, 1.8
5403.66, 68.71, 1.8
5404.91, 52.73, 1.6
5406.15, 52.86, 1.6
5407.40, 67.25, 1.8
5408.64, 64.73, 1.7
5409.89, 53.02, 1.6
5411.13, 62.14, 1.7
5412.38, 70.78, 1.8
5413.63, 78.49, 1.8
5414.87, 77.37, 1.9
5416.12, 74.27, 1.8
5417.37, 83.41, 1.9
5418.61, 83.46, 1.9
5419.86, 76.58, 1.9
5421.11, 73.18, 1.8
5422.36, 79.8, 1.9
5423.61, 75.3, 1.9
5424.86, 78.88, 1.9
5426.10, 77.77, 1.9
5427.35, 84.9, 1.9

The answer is -0.6 angstrom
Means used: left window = 71.9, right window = 63.5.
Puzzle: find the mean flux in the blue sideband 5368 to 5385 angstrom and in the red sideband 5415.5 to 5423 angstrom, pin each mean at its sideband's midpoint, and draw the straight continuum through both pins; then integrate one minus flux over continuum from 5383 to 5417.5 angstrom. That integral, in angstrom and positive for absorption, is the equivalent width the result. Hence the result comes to 2.63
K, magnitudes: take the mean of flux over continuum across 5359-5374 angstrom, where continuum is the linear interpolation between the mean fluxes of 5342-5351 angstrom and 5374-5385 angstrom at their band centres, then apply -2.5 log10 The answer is 0.04 mag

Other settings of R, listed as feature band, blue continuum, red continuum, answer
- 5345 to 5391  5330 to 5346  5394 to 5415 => -4.3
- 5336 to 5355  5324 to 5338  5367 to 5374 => -1.5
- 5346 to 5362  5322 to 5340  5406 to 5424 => -1.8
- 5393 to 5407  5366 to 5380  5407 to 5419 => 1.2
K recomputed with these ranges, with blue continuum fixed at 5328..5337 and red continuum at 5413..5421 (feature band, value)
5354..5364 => -0.12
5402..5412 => 0.23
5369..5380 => 0.04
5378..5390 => -0.04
